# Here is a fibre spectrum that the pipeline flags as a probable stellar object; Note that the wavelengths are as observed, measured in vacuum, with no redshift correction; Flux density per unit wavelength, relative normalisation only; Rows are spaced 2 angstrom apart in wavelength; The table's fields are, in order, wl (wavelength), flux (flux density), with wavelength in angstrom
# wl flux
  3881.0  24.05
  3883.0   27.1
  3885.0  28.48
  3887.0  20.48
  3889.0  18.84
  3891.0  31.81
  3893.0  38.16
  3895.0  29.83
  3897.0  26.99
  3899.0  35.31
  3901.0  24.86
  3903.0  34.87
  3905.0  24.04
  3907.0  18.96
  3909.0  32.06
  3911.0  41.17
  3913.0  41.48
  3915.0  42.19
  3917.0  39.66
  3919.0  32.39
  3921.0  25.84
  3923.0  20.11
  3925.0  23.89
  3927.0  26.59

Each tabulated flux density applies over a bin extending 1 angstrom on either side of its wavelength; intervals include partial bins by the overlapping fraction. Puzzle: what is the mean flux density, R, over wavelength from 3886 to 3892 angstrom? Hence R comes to 23.7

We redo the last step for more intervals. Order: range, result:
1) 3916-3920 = 36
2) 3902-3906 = 29.5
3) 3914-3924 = 32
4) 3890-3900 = 32.4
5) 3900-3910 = 27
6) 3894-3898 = 28.4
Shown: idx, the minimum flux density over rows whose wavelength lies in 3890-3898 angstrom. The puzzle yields 26.99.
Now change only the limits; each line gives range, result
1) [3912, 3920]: 32.39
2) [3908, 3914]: 32.06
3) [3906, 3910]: 18.96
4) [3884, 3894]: 18.84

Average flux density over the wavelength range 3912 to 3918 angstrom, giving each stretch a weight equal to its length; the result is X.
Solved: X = 41.1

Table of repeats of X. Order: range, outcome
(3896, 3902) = 29.1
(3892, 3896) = 34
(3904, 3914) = 31.5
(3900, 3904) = 29.9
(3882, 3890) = 23.7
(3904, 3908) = 21.5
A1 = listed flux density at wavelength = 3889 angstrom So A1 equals 18.84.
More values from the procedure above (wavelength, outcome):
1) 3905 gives 24.04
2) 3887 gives 20.48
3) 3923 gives 20.11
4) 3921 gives 25.84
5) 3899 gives 35.31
